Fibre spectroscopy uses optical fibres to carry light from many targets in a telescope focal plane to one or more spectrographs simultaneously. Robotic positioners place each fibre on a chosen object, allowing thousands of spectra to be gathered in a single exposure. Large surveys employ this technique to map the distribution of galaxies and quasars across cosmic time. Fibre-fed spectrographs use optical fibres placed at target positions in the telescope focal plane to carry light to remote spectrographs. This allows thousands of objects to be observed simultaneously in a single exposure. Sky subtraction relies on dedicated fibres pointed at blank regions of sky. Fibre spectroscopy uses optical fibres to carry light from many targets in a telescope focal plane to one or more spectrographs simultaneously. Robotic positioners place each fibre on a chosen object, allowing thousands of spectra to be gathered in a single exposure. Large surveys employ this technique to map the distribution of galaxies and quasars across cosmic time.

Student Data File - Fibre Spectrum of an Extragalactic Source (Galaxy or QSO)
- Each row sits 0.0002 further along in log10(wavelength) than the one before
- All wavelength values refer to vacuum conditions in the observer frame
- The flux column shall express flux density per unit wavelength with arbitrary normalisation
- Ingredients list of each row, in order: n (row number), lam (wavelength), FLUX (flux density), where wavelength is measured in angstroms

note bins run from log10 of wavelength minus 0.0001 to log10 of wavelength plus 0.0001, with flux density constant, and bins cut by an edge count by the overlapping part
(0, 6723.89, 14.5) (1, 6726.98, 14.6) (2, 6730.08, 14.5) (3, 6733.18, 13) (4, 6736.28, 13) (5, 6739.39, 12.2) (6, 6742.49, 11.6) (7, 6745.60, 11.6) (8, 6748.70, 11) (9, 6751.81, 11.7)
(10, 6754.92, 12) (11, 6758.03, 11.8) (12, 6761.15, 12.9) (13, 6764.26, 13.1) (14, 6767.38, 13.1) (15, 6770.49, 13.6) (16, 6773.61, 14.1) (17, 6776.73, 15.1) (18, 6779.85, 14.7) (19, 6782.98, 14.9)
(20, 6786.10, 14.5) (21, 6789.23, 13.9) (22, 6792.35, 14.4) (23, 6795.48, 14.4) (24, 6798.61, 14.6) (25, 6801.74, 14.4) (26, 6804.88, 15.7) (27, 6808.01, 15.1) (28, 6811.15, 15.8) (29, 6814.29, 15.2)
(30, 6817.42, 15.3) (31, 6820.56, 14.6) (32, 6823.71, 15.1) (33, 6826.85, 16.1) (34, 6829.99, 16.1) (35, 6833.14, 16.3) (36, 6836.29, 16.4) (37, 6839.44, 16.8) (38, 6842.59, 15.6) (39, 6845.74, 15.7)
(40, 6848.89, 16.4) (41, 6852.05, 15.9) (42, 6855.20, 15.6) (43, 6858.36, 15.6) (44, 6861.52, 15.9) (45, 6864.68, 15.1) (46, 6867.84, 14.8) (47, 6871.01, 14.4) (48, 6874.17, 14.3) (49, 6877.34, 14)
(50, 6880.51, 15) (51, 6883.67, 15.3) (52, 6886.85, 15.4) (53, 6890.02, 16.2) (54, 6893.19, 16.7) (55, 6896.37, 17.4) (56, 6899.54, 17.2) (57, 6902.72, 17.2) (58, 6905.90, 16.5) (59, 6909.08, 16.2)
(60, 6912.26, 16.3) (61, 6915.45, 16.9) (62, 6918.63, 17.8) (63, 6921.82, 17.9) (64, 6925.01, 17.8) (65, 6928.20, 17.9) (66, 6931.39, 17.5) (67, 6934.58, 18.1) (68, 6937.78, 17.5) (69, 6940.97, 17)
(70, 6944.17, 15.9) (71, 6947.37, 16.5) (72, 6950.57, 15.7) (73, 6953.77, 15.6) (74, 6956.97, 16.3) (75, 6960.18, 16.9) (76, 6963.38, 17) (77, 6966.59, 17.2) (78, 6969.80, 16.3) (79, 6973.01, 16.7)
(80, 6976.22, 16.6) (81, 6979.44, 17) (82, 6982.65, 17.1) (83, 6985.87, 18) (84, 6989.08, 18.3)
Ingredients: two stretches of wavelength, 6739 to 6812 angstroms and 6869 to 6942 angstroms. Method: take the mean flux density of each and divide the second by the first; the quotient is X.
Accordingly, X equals 1.22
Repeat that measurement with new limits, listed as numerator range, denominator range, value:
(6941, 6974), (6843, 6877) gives 1.07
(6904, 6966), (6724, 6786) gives 1.29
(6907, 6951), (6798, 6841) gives 1.10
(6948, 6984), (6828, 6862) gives 1.03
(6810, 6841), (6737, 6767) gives 1.31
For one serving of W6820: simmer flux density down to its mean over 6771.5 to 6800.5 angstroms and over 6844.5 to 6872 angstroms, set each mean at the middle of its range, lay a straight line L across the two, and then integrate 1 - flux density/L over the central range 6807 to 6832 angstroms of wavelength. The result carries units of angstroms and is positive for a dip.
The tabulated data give -0.8 angstroms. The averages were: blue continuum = 14.5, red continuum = 15.5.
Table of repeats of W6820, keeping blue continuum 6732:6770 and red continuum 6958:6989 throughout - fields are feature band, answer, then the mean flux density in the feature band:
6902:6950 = -3.3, 17.1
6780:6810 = -3.3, 14.7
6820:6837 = -2.3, 15.8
